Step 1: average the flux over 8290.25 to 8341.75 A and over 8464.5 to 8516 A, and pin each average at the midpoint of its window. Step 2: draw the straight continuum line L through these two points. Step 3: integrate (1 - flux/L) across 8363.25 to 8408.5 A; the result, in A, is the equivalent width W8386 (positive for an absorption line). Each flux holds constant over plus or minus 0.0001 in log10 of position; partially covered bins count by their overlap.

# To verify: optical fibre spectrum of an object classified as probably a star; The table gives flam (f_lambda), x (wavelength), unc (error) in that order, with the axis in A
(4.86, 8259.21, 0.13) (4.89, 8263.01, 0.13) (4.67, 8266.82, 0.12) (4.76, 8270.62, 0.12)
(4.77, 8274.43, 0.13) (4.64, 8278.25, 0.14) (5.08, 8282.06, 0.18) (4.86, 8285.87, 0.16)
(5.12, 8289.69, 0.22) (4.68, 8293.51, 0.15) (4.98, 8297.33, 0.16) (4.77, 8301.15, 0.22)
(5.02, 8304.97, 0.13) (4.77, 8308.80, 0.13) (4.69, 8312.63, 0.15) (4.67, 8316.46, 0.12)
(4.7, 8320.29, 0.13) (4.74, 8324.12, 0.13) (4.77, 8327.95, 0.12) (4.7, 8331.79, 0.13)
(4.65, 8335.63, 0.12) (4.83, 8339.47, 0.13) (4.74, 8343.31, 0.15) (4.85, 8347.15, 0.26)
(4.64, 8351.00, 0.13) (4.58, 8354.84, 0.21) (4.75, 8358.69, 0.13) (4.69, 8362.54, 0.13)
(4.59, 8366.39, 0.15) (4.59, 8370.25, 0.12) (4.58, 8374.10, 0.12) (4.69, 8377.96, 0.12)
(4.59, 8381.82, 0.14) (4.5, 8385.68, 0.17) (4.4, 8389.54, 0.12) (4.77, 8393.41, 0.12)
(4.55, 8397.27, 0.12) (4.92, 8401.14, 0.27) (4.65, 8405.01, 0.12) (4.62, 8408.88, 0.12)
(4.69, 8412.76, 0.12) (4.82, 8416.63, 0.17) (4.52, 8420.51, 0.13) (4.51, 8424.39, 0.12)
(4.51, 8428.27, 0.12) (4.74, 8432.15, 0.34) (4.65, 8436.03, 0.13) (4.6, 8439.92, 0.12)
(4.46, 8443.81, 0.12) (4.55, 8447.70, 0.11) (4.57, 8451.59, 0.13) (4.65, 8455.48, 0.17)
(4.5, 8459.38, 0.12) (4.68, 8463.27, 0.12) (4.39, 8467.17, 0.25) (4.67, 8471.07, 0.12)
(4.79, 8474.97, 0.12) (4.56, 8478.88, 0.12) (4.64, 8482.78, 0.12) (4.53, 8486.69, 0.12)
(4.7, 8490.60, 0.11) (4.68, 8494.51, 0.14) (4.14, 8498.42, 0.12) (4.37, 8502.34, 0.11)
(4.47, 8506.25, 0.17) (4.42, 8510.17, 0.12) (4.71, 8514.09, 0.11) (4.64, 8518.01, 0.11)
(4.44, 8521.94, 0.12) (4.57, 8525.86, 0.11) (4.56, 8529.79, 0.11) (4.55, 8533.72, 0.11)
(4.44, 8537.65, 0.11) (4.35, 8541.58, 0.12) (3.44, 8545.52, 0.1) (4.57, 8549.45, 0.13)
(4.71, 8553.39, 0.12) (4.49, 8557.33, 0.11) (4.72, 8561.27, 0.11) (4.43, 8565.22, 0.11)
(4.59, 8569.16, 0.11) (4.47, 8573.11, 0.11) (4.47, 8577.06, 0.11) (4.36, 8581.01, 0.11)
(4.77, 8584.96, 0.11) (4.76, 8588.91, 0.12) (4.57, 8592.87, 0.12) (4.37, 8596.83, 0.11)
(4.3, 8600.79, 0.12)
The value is 0.6 A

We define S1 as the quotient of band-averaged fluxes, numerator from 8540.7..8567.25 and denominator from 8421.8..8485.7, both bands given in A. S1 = 0.96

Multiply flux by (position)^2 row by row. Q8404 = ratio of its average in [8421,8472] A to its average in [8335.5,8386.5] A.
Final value 1.00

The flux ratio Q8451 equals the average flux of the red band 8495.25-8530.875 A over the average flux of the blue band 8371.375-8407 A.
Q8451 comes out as 0.97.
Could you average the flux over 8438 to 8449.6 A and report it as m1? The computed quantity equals 4.54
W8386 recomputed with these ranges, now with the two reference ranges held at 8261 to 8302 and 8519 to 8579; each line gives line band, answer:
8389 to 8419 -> -0.2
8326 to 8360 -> 0.2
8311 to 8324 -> 0.3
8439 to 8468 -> 0.2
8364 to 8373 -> 0.2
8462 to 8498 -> -0.4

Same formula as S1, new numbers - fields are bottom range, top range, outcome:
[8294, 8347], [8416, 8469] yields 0.96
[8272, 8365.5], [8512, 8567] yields 0.94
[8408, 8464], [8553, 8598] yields 0.99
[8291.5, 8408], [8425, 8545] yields 0.97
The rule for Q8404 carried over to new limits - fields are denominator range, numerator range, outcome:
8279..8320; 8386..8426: 0.98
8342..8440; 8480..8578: 1.00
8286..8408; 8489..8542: 0.99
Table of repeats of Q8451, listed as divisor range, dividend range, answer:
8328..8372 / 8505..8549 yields 0.94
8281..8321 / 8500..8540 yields 0.93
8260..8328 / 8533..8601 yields 0.93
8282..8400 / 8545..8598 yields 0.96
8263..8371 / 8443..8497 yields 0.96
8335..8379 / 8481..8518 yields 0.97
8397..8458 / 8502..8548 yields 0.95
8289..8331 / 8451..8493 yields 0.96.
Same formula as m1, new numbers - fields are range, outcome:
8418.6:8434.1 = 4.57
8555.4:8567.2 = 4.55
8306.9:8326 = 4.71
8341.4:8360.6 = 4.71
